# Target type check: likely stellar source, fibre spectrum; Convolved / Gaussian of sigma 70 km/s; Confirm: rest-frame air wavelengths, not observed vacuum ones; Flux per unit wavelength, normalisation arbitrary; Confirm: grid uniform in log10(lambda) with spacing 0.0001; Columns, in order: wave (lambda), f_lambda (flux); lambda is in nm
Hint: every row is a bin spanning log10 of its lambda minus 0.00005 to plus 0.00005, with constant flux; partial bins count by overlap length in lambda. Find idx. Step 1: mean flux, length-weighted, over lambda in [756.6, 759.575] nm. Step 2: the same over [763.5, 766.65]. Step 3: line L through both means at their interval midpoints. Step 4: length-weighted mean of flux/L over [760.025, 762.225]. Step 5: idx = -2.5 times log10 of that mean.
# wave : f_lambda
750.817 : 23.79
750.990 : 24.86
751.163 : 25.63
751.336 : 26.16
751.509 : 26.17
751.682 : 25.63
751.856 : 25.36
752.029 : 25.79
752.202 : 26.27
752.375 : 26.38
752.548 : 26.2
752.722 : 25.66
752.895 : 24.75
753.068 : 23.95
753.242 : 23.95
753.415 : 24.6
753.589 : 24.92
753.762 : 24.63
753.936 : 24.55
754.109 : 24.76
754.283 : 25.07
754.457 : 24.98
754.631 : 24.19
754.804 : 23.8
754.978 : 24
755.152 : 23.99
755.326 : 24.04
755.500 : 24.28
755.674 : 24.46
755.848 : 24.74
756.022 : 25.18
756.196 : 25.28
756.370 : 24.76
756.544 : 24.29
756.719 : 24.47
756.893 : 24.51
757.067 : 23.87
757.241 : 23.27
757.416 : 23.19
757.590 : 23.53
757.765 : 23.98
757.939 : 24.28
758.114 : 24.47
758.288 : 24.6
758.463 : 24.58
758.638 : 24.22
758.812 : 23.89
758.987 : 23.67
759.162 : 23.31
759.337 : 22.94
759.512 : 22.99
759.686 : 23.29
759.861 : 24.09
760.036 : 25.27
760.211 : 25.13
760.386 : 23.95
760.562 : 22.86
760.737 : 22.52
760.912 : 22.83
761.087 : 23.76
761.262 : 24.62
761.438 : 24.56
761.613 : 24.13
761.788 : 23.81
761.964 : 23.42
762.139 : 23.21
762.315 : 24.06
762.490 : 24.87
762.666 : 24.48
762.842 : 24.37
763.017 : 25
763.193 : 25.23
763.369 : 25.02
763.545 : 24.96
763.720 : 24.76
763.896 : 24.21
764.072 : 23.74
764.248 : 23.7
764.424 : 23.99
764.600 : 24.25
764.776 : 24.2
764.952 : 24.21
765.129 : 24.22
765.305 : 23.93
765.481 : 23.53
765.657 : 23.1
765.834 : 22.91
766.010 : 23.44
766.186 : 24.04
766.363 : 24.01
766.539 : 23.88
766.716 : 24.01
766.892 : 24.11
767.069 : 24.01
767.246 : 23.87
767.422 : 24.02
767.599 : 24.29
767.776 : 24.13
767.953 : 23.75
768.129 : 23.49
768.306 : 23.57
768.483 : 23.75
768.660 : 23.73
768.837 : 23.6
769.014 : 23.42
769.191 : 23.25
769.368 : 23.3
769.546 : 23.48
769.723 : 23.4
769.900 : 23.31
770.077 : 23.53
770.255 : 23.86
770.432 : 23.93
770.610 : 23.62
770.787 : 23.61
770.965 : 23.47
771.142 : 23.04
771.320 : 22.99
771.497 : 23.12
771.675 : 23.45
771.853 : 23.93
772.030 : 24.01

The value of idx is 0.00 mag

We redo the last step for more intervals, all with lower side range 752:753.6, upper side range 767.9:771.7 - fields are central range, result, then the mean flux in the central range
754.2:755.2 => 0.03 mag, 24.3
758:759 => 0.02 mag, 24.3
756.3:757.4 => 0.03 mag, 24.1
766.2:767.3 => -0.01 mag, 24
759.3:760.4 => 0.02 mag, 24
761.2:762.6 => 0.01 mag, 24.1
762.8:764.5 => -0.02 mag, 24.5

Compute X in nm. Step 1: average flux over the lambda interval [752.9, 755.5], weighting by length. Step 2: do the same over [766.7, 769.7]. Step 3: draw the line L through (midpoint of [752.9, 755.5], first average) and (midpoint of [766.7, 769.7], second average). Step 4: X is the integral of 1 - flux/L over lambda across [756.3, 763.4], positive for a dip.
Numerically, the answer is 0.031 nm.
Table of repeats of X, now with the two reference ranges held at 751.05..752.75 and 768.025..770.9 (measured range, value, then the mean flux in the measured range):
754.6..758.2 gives 0.15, 24.2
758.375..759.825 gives 0.08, 23.6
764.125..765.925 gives 0.03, 23.8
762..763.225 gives 0.00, 24.4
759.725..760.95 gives 0.05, 23.8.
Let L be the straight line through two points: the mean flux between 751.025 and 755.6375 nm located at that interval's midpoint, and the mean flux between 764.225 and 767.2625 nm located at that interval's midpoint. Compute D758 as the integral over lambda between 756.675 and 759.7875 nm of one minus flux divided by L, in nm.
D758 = 0.09 nm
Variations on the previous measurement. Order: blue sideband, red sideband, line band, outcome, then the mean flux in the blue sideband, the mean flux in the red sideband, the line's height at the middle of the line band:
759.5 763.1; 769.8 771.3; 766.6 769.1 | -0.02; 24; 23.5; 23.7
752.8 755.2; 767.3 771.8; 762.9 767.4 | -0.05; 24.5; 23.6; 23.8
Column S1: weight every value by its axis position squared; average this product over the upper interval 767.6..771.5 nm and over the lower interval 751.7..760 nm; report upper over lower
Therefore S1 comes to 1.00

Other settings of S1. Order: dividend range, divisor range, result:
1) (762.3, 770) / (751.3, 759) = 1.00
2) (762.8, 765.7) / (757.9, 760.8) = 1.03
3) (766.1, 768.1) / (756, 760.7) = 1.02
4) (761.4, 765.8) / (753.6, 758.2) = 1.01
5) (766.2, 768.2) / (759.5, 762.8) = 1.02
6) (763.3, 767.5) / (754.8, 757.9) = 1.02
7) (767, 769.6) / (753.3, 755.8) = 1.01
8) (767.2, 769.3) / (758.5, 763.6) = 1.01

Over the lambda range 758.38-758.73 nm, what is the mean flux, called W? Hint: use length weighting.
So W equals 24.4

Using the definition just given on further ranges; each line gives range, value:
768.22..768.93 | 23.7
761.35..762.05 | 24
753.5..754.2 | 24.7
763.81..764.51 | 23.9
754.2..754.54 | 25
